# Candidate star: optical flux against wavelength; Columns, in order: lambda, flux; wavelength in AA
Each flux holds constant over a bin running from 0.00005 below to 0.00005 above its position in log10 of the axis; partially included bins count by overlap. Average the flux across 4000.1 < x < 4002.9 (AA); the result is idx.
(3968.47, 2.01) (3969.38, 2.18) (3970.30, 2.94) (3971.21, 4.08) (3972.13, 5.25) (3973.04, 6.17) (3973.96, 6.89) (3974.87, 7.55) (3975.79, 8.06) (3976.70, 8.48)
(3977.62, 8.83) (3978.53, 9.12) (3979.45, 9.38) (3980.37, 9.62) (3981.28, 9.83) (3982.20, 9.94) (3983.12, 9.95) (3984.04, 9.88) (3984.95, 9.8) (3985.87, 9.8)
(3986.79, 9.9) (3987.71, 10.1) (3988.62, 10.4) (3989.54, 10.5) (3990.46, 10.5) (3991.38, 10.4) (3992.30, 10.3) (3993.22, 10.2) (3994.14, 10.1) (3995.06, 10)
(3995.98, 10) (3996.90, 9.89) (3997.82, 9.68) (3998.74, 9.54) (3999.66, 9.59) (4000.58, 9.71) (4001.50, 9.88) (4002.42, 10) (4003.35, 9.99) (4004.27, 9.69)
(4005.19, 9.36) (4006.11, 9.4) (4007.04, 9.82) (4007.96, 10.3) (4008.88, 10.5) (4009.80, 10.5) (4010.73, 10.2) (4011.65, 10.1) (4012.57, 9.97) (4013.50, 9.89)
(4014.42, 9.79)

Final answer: 9.85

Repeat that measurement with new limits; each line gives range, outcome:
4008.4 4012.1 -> 10.3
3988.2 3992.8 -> 10.4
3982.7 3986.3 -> 9.86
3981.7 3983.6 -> 9.9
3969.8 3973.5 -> 4.58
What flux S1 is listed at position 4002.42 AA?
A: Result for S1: 10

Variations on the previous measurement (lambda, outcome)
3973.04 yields 6.17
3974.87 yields 7.55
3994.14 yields 10.1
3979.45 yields 9.38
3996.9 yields 9.89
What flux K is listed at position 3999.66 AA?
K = 9.59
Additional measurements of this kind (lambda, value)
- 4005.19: 9.36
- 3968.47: 2.01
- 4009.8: 10.5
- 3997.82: 9.68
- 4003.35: 9.99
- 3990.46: 10.5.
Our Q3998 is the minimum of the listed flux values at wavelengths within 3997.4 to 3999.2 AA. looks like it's 9.54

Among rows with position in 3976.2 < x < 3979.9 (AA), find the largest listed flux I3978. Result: 9.38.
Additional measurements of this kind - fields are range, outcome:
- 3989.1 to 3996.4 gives 10.5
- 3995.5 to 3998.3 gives 10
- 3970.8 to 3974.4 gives 6.89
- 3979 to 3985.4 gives 9.95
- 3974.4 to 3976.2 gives 8.06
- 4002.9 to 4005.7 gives 9.99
